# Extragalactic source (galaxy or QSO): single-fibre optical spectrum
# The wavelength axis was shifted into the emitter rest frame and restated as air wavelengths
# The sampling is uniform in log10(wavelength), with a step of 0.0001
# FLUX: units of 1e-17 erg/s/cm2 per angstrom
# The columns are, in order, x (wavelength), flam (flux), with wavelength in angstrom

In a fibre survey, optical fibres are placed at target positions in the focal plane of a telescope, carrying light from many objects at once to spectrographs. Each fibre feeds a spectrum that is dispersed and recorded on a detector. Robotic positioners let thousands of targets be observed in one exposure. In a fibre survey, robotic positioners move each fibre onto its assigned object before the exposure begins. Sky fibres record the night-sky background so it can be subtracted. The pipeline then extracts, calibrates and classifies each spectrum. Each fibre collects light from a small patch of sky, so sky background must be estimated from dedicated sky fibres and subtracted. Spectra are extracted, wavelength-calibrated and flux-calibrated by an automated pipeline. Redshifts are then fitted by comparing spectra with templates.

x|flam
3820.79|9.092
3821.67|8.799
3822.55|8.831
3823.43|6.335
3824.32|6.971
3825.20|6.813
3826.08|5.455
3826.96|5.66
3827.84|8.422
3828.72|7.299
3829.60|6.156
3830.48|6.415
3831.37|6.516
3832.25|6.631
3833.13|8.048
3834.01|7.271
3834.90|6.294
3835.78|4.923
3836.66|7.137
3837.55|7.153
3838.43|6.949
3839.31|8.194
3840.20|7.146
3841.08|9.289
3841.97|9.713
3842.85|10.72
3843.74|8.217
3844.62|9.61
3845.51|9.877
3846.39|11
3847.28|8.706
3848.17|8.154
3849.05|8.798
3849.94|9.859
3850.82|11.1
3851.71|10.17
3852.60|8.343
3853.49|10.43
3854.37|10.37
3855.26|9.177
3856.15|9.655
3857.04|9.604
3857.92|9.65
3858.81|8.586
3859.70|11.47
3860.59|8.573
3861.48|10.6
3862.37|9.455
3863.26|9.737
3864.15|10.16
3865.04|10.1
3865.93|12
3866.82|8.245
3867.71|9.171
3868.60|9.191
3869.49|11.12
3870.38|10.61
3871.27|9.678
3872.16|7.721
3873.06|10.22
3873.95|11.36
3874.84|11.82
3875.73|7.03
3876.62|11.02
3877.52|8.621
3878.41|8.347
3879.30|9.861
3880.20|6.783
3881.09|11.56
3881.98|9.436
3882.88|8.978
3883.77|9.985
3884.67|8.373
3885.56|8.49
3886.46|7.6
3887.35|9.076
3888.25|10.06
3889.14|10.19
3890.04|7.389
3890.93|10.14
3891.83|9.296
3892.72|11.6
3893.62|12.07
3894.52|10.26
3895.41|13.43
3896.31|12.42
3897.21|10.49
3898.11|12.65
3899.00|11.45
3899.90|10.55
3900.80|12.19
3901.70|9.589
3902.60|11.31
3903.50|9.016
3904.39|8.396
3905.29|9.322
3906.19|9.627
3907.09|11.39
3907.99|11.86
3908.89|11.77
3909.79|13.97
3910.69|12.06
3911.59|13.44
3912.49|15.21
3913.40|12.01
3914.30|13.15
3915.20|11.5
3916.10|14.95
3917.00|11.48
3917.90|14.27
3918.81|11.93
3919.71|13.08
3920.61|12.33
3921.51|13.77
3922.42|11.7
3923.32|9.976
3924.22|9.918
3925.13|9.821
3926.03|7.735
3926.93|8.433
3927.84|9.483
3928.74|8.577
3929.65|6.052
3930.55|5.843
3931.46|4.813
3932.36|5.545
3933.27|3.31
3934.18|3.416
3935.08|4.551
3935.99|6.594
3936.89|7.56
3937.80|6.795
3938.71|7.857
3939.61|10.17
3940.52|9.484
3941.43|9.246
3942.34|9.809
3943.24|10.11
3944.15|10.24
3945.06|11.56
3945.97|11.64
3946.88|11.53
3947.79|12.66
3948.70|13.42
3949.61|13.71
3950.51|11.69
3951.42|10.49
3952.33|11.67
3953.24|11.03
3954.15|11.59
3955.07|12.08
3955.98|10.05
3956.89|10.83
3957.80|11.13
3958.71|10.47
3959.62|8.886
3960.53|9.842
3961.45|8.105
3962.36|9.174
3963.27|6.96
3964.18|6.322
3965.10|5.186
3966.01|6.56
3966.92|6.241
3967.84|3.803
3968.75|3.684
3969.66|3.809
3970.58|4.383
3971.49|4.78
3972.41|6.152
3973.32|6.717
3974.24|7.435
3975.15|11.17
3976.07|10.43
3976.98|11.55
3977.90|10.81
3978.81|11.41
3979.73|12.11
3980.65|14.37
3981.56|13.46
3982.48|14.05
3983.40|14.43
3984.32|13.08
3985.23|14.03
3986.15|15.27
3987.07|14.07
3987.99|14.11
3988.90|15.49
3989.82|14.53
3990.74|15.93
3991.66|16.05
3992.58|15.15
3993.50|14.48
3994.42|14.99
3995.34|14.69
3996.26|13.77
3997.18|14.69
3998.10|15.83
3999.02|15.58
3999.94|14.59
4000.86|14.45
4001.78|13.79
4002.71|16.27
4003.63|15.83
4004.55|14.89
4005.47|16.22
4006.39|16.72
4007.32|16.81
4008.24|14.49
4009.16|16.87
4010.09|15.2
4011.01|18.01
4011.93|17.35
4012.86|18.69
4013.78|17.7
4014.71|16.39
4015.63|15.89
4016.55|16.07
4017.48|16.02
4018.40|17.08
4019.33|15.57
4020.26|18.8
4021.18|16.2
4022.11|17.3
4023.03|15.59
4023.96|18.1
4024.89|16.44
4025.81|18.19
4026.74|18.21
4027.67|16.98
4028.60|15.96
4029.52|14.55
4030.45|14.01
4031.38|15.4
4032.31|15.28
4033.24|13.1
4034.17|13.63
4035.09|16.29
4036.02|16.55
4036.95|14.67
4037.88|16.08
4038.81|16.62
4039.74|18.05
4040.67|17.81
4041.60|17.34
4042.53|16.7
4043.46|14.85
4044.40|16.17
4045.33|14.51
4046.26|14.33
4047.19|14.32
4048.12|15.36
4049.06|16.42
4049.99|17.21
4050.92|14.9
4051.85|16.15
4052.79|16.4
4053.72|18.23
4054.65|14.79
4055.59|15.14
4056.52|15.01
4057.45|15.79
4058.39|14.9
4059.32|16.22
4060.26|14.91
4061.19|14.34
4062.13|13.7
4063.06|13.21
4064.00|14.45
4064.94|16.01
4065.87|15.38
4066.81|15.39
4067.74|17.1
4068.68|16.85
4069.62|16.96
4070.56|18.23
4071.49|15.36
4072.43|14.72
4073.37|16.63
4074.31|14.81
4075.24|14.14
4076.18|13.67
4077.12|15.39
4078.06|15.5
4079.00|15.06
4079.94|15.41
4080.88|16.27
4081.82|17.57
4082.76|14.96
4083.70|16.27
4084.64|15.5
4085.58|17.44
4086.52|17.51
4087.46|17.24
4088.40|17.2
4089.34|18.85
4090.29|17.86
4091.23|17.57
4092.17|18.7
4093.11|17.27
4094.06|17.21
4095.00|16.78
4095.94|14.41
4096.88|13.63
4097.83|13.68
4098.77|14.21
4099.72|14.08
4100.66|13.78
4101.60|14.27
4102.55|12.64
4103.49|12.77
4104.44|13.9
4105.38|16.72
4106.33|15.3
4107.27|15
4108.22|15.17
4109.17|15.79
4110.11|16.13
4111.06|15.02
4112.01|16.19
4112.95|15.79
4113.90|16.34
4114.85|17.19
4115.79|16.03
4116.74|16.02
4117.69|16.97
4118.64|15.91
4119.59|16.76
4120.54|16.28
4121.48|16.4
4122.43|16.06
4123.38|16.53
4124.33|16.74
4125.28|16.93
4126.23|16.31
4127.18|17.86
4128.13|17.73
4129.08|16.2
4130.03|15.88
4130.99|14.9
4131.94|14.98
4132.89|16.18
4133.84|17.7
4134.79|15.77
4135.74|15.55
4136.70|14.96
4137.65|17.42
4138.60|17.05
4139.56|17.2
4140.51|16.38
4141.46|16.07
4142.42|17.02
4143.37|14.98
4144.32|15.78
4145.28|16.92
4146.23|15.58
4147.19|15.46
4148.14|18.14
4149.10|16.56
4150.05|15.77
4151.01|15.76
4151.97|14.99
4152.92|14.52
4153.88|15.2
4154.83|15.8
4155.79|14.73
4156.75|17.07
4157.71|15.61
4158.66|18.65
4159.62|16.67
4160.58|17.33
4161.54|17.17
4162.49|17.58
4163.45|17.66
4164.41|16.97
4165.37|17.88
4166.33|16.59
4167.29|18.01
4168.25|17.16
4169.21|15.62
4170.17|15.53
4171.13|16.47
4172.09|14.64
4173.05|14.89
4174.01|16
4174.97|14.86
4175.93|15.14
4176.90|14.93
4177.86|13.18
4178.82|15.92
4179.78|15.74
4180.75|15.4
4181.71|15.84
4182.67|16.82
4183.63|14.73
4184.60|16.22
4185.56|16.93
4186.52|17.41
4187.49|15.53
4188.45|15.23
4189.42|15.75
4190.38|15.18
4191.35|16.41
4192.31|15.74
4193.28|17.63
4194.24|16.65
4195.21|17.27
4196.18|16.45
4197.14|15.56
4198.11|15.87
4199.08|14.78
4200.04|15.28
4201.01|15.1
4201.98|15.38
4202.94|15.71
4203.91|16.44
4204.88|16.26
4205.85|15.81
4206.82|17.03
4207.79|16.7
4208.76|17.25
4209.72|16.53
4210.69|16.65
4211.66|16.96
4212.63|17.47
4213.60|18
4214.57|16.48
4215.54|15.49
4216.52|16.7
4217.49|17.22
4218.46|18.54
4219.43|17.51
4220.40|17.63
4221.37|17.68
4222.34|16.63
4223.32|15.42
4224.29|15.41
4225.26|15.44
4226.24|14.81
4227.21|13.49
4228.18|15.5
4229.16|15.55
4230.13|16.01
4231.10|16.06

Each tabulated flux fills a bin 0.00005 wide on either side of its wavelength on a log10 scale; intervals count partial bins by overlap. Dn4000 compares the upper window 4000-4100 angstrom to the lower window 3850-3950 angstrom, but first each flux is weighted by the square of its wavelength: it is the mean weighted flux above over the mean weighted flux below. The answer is 1.72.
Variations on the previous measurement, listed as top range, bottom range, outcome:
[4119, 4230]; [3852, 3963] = 1.84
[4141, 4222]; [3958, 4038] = 1.32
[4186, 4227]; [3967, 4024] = 1.31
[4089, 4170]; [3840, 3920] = 1.77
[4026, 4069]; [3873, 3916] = 1.59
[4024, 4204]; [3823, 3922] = 1.84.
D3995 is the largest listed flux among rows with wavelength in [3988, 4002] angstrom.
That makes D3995 16.05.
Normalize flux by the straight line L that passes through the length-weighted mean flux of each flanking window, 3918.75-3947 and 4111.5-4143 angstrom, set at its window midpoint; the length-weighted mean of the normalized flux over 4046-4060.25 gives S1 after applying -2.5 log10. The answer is -0.16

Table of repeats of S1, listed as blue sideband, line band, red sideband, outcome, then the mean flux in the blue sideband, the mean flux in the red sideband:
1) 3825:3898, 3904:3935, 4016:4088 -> 0.09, 9.14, 15.9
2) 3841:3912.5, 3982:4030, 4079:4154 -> -0.19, 10.1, 16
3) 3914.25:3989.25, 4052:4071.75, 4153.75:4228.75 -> -0.22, 9.82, 16.2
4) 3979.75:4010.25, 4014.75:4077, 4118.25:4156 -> -0.03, 14.9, 16.2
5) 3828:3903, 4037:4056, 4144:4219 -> -0.20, 9.39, 16.2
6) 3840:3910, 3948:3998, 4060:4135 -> 0.15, 9.94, 15.8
